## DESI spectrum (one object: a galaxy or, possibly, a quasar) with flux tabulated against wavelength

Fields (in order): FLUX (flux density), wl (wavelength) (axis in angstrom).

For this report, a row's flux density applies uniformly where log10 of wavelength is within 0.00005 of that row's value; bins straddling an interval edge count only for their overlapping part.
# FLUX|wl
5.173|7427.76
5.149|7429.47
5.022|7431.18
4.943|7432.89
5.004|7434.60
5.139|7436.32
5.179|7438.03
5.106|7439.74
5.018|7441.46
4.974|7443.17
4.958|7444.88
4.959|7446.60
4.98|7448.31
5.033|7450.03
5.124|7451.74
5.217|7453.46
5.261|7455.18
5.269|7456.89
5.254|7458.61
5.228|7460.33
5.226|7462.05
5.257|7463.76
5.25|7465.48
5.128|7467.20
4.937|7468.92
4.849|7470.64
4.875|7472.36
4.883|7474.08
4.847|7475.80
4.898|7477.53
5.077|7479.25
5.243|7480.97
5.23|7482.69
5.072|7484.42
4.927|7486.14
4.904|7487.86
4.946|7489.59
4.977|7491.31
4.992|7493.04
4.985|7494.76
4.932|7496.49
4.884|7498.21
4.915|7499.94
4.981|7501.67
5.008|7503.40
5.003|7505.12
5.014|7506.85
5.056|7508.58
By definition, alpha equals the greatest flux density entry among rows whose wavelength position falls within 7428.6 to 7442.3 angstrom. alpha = 5.179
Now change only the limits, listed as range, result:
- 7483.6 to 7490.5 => 5.072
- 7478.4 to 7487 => 5.243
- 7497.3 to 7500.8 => 4.915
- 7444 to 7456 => 5.261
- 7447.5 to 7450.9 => 5.033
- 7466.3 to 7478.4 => 5.128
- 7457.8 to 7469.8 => 5.257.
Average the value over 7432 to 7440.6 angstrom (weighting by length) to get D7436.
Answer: 5.07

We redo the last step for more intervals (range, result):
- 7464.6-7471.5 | 5.04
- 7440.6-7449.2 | 4.98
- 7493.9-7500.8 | 4.93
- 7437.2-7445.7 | 5.05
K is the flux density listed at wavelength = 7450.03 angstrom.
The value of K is 5.033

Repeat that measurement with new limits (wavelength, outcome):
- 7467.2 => 5.128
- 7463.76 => 5.257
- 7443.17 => 4.974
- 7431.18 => 5.022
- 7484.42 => 5.072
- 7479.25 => 5.077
